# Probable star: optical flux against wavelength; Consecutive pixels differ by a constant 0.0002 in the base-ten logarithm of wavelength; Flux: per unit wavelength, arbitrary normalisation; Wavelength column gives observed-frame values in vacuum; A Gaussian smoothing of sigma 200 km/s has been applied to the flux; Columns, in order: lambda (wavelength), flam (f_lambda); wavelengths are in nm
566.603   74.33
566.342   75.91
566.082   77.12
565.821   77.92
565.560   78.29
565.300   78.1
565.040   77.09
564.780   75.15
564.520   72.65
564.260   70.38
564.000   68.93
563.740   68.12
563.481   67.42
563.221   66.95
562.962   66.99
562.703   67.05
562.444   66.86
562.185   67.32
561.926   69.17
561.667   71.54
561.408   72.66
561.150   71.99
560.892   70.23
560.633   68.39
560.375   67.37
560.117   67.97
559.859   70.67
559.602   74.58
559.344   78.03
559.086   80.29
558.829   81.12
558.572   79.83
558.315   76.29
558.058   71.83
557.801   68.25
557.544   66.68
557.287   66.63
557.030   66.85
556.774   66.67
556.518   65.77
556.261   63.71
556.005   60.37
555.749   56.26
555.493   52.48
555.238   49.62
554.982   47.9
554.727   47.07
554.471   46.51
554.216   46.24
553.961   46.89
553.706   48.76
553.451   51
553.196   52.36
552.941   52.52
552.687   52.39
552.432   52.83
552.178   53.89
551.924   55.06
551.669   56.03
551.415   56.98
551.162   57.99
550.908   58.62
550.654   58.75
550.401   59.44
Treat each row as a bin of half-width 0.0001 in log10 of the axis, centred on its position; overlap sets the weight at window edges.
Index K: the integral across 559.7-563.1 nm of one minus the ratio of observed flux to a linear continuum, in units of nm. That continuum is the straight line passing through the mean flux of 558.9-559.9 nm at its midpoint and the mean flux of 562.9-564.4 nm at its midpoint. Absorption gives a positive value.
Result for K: 0.16 nm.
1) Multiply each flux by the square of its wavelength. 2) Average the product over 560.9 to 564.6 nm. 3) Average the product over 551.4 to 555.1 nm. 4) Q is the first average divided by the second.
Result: 1.4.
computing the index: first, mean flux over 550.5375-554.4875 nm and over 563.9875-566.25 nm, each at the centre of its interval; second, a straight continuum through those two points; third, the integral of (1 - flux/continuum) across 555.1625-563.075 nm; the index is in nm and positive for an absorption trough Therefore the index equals -0.478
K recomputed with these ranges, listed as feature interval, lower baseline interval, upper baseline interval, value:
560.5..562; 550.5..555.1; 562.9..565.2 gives -0.105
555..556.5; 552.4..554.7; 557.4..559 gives 0.118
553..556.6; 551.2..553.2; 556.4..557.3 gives 0.522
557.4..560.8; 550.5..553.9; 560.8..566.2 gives -0.438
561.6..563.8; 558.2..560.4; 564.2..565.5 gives 0.218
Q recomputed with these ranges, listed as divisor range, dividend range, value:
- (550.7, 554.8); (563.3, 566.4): 1.47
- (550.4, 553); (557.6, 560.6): 1.36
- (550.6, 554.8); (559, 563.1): 1.38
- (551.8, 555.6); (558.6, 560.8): 1.50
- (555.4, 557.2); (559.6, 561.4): 1.15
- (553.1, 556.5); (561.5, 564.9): 1.37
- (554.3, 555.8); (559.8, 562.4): 1.43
